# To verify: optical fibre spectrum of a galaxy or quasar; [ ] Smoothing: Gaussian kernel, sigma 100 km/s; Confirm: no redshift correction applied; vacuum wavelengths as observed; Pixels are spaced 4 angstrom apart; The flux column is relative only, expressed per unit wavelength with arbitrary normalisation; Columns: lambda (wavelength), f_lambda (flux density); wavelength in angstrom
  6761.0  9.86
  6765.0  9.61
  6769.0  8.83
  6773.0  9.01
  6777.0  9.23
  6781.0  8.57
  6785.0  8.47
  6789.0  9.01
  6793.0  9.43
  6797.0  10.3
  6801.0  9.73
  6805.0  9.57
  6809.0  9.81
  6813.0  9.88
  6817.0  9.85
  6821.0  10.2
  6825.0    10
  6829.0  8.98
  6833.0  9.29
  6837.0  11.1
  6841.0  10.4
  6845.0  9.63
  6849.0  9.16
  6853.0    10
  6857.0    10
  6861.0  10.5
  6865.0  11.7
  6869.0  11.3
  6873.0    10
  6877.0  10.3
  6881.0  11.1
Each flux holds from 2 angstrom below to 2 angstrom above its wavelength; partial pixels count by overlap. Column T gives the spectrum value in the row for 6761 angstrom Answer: 9.86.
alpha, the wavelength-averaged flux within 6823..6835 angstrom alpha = 9.42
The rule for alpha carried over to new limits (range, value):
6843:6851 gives 9.39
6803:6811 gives 9.69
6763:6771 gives 9.22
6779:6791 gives 8.68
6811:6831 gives 9.78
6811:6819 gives 9.87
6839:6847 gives 10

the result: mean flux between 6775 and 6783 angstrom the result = 8.9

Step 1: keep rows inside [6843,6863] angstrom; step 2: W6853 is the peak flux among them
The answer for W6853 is 10.5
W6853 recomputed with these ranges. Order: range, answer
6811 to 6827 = 10.2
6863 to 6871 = 11.7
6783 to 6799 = 10.3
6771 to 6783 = 9.23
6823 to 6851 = 11.1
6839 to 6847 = 10.4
